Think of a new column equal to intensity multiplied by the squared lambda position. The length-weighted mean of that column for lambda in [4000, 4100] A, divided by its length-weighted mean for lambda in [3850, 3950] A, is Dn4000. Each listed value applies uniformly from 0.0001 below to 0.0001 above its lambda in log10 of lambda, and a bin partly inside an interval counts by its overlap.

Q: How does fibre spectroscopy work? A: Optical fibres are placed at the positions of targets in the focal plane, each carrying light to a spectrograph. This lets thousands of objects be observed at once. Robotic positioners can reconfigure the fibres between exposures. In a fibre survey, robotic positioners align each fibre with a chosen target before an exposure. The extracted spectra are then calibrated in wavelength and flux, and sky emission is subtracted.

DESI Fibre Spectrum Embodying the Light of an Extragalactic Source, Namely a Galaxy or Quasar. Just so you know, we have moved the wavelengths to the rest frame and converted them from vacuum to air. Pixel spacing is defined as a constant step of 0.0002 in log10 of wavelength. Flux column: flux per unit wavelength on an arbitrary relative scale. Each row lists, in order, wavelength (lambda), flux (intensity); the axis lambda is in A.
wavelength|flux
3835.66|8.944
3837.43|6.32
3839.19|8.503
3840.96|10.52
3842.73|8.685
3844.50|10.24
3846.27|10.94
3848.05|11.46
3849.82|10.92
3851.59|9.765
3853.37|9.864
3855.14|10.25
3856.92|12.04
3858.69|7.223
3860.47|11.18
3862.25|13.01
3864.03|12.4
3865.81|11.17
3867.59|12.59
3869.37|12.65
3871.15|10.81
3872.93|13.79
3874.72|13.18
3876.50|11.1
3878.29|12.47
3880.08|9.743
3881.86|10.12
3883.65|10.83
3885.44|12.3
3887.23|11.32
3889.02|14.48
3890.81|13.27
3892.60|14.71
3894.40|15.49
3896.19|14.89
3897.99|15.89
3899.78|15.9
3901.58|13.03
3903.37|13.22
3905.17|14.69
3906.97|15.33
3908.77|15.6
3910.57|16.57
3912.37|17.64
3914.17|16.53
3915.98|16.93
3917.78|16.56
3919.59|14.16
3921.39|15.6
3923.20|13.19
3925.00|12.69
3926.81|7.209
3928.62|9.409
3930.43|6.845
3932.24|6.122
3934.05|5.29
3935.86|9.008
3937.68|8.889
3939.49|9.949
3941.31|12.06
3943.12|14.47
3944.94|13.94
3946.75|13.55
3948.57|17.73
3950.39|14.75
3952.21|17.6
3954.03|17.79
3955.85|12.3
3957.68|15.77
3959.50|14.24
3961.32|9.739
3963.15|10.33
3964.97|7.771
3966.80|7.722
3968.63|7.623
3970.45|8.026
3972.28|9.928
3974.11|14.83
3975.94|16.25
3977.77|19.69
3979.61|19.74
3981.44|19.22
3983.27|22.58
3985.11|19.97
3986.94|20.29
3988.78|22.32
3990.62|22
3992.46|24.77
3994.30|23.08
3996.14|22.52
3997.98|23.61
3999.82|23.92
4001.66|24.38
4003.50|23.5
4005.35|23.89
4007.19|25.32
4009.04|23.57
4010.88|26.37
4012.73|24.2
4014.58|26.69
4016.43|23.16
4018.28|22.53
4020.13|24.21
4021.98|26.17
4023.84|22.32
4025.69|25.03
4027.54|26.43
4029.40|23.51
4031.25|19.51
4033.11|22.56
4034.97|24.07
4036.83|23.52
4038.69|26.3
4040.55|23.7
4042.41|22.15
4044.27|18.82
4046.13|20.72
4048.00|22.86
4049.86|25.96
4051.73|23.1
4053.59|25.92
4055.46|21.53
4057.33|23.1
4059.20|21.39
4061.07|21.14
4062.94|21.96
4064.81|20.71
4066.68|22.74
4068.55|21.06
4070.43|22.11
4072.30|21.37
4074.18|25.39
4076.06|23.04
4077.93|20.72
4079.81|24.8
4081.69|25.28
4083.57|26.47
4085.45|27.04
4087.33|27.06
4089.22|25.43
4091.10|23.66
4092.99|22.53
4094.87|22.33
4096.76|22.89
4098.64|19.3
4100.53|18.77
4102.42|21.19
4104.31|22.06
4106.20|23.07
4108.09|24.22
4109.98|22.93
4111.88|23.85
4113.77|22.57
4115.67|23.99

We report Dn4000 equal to 2.0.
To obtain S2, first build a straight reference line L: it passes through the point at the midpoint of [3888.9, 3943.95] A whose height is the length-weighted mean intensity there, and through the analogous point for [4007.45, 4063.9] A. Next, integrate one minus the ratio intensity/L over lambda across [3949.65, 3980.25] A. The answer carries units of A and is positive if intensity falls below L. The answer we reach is 7.3 A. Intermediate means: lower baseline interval 13.1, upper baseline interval 23.4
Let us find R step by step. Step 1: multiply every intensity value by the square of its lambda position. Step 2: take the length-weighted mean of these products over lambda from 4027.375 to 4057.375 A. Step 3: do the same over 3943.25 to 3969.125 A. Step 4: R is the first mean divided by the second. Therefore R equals 1.85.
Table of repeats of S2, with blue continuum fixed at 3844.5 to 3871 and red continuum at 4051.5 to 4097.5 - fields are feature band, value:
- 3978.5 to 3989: -1.4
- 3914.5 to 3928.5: 0.9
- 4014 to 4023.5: -2.0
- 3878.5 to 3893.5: 0.7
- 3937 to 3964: 4.5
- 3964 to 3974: 5.0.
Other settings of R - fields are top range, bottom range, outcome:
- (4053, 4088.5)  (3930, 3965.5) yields 2.06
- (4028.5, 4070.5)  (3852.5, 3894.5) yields 2.08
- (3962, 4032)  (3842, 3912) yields 1.75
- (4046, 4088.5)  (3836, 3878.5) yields 2.39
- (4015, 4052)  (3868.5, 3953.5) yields 1.91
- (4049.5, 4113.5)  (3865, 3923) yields 1.83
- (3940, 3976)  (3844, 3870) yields 1.21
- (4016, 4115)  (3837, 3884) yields 2.36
